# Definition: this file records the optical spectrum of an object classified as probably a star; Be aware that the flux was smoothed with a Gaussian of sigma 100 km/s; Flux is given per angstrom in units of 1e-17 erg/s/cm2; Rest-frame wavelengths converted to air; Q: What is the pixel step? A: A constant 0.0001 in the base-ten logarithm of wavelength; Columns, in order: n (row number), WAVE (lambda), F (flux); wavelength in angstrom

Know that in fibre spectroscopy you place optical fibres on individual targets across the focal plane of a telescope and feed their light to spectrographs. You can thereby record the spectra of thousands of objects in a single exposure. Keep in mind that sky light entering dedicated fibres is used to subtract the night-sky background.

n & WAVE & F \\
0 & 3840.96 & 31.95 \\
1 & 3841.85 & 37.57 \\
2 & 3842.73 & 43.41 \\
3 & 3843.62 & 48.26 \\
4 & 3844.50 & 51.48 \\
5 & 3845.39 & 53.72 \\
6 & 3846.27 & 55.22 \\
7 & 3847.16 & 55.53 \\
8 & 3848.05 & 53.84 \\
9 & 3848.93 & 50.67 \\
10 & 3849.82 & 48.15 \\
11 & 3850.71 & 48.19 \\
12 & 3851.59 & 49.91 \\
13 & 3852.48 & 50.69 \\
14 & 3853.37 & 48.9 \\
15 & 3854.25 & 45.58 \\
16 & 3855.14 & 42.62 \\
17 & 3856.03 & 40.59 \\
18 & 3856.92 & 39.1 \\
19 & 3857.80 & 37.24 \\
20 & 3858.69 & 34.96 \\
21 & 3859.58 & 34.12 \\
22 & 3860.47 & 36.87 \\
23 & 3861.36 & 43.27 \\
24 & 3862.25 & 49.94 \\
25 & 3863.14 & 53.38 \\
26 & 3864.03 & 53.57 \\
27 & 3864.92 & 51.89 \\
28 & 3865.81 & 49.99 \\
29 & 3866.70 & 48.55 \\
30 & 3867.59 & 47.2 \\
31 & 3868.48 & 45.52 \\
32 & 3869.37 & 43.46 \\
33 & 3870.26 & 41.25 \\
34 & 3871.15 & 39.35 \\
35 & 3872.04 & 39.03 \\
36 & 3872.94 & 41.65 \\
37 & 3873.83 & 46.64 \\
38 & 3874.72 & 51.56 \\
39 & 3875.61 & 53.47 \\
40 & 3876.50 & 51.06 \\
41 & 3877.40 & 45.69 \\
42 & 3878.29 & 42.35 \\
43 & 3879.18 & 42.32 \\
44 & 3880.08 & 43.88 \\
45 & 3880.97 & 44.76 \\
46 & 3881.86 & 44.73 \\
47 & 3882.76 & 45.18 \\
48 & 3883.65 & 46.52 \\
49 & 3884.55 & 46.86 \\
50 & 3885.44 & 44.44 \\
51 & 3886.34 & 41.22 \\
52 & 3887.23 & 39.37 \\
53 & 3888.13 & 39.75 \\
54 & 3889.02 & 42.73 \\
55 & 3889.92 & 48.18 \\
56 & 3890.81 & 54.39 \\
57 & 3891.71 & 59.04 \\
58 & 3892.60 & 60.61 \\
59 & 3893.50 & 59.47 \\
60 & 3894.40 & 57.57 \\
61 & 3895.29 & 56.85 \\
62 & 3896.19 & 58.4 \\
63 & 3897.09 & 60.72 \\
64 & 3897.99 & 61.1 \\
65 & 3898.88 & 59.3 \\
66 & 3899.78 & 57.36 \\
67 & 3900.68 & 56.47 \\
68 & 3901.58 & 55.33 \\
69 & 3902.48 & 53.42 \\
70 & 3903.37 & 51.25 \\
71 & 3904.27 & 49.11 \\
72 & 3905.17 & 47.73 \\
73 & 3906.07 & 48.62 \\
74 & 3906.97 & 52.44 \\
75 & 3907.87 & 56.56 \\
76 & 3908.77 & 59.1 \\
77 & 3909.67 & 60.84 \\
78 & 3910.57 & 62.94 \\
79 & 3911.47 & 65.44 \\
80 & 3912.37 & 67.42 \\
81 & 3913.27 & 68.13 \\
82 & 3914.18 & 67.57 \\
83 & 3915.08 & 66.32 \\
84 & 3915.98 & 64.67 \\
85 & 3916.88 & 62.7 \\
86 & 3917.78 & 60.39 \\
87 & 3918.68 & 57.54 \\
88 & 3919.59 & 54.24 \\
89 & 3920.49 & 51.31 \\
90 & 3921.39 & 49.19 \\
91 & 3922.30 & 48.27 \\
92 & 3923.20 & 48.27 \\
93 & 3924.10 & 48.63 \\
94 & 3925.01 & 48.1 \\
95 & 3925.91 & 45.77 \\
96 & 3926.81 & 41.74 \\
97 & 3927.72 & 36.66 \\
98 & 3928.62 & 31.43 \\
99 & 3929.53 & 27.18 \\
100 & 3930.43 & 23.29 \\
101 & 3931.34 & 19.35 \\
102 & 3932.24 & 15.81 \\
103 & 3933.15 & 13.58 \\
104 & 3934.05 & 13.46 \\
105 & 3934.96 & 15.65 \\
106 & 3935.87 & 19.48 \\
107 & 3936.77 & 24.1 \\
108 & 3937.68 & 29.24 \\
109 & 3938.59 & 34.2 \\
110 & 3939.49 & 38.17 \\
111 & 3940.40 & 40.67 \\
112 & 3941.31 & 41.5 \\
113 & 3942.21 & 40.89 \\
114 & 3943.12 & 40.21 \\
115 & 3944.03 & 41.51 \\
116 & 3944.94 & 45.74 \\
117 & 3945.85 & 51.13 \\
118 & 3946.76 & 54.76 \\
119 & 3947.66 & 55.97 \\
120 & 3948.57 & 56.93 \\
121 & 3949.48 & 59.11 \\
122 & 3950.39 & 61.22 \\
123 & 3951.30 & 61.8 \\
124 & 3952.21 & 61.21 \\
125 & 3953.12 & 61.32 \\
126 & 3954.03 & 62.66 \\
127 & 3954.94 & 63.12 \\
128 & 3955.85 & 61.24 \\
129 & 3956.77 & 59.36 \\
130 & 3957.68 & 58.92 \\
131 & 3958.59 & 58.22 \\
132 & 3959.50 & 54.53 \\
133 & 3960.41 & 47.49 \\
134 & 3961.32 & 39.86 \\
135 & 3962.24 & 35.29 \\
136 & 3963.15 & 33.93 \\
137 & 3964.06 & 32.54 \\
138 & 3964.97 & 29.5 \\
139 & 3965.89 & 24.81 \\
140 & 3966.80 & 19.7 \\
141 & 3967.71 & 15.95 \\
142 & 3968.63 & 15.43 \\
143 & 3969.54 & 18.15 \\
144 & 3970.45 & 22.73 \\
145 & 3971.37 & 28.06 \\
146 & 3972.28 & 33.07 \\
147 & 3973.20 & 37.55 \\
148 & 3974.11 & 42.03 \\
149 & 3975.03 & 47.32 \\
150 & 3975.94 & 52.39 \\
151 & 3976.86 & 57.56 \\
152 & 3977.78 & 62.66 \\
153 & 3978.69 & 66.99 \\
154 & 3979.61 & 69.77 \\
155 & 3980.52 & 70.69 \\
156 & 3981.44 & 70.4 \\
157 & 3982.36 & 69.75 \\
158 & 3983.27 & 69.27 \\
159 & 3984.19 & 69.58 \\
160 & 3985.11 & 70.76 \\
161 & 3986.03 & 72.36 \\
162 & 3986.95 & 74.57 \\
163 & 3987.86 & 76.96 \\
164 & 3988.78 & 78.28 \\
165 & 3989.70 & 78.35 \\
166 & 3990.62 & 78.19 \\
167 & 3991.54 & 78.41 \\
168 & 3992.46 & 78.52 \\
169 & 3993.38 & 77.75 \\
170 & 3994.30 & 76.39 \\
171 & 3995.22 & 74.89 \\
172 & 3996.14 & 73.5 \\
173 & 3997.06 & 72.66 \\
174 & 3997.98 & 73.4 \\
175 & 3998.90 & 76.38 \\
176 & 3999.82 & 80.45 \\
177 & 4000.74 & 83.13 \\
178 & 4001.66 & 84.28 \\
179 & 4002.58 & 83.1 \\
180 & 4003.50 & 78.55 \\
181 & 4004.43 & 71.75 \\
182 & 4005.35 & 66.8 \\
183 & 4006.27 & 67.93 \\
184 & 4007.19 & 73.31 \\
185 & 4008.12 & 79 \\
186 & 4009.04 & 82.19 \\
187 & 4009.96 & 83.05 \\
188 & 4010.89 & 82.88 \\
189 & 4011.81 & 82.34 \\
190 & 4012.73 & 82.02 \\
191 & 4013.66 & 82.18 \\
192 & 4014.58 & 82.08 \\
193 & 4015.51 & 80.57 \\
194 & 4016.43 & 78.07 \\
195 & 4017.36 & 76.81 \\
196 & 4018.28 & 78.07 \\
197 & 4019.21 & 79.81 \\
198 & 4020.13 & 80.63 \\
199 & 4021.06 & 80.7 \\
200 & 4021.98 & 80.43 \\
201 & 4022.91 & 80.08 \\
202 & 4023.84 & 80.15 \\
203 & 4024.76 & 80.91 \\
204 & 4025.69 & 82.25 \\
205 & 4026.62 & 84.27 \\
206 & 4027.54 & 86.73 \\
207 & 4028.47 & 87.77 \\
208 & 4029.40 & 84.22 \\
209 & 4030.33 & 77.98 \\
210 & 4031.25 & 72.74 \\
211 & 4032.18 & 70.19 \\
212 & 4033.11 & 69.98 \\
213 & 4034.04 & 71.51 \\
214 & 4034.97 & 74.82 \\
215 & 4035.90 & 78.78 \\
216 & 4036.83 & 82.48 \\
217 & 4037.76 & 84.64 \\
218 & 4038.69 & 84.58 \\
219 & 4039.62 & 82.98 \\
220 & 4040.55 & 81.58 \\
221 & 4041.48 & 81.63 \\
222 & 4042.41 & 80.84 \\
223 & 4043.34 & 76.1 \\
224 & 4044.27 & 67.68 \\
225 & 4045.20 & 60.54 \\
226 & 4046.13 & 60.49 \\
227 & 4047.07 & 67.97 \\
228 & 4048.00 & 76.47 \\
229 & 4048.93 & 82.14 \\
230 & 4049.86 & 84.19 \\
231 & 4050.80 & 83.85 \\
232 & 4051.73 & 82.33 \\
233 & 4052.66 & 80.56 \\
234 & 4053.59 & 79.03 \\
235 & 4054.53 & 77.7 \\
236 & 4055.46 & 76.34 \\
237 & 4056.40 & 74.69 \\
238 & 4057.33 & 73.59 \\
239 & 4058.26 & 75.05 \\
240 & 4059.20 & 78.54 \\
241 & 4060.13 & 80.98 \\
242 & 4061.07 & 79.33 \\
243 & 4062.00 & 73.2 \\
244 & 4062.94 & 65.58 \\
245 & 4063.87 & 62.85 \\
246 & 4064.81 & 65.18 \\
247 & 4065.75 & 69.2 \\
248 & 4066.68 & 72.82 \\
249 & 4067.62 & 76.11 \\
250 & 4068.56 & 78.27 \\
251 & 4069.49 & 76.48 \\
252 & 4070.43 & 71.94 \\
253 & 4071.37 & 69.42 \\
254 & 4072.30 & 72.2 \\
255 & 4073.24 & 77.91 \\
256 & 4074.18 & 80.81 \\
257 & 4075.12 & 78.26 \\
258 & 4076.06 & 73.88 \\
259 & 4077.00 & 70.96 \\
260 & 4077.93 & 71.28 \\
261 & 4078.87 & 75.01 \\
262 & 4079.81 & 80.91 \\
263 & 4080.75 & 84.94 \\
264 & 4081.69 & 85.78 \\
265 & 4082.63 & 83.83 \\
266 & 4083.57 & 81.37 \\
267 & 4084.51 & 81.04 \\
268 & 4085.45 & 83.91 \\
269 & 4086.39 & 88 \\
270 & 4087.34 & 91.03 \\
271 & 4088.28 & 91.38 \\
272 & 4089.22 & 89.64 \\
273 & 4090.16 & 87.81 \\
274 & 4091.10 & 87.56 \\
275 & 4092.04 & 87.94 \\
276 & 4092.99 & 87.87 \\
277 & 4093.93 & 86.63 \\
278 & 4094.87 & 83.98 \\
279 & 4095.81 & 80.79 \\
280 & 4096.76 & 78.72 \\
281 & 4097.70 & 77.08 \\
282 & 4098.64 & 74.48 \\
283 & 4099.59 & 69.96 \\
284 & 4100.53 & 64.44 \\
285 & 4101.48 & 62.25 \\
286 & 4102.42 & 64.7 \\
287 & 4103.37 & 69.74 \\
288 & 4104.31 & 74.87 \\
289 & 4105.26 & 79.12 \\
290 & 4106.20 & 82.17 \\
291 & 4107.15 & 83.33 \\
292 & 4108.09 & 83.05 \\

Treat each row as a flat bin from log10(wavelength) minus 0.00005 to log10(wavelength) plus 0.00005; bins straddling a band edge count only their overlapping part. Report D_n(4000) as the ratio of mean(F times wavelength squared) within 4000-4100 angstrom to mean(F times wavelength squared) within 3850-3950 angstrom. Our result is 1.81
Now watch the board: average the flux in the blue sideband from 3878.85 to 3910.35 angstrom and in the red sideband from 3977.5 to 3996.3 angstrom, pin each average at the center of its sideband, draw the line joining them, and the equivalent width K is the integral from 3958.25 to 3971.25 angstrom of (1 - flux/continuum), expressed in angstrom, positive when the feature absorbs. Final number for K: 6.9 angstrom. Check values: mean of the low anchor 51.7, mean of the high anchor 73.3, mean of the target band 31.7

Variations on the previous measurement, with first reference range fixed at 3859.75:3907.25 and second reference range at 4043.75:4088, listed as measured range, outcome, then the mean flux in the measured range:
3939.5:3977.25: 9.8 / 44.4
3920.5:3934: 4.9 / 35.4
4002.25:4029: -4.3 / 79.8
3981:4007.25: -3.8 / 75.2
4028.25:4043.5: -1.5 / 78.9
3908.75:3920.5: -1.9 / 62.5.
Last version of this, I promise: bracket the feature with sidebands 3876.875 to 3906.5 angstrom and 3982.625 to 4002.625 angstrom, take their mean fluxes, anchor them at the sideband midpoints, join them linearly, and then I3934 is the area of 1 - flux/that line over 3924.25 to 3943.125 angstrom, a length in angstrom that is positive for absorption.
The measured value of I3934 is 9.4 angstrom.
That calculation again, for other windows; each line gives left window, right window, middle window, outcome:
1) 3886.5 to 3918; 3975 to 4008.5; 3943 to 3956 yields 1.8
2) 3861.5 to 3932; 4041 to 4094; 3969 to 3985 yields 2.8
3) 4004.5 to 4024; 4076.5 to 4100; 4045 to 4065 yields 1.5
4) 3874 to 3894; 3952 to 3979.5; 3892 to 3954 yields -4.2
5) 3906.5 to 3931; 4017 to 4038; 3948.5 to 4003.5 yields 7.0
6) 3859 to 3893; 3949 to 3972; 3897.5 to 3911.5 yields -3.3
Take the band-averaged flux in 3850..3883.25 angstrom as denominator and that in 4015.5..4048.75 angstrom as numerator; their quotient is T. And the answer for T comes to 1.7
